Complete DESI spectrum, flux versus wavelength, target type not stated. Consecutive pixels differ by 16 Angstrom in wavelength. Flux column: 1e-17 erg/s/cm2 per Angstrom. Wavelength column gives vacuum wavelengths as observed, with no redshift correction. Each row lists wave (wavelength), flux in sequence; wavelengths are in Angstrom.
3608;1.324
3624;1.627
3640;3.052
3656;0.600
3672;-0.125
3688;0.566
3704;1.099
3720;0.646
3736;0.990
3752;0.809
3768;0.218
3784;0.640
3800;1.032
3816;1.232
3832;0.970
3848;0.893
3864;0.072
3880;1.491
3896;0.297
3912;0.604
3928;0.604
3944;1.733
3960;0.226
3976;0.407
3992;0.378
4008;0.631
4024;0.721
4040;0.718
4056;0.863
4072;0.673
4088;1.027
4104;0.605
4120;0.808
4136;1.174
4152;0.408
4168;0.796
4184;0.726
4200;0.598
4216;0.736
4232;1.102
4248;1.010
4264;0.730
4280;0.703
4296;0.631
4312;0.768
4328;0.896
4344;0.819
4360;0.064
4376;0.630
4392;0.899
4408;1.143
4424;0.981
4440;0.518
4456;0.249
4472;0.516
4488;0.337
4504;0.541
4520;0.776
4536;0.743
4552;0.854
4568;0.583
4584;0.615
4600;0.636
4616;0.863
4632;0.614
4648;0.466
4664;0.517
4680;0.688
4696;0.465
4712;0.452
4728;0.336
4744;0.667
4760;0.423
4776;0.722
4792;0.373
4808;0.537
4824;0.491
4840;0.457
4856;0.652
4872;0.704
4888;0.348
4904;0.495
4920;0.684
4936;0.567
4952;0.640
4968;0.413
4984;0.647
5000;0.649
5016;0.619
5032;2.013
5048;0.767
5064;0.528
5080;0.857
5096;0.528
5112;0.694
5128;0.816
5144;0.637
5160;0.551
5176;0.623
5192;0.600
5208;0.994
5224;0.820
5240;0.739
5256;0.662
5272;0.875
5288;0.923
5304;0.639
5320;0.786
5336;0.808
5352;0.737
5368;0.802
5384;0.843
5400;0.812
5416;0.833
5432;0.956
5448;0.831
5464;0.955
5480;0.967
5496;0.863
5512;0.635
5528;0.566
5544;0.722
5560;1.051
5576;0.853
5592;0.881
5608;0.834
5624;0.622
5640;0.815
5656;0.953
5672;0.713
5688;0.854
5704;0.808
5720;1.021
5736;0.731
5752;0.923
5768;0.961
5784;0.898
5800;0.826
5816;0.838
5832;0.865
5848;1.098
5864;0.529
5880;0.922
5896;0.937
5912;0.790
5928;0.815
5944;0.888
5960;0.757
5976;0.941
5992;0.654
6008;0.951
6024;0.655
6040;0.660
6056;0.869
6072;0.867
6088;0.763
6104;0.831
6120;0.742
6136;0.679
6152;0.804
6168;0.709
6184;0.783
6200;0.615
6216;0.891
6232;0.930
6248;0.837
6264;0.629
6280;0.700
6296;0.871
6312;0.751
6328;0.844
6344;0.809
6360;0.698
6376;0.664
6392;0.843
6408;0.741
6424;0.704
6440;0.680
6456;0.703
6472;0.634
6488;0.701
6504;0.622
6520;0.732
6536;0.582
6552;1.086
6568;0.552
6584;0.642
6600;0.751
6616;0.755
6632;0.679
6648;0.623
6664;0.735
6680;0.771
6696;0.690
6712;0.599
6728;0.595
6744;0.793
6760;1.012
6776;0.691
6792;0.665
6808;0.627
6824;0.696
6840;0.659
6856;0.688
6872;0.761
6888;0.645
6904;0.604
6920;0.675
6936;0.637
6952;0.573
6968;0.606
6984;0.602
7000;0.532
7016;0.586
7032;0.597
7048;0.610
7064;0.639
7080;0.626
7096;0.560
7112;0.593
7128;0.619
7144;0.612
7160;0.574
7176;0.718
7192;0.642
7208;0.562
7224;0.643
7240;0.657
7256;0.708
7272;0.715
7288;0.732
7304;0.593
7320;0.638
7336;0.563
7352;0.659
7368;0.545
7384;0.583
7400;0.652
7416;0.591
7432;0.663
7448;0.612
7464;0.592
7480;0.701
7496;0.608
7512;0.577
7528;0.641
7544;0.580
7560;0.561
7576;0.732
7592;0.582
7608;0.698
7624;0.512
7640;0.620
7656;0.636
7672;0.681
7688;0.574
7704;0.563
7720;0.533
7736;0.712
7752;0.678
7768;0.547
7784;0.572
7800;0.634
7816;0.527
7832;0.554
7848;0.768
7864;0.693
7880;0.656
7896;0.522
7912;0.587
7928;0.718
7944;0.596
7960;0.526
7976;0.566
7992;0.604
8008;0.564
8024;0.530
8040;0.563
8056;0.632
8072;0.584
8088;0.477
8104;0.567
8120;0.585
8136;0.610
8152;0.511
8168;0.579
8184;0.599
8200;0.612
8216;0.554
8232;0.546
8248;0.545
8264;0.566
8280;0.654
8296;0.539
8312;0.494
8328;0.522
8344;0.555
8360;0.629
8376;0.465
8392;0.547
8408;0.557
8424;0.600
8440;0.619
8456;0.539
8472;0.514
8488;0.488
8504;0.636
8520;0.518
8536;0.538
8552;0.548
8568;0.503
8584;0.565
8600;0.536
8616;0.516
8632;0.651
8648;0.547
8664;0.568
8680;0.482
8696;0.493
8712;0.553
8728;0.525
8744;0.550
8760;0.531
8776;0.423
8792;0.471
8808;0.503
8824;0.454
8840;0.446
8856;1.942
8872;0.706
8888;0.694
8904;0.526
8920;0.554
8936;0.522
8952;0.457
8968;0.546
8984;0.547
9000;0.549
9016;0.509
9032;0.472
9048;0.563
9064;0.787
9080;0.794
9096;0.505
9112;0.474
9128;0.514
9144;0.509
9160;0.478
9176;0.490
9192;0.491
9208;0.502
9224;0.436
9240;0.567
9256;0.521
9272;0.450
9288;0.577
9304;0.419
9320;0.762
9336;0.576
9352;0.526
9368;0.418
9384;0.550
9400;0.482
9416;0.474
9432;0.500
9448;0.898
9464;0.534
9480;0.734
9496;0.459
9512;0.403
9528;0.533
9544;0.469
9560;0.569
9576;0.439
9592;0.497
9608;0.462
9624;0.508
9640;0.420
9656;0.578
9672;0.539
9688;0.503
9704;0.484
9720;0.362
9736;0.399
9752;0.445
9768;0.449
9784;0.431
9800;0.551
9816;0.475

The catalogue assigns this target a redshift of 0.348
